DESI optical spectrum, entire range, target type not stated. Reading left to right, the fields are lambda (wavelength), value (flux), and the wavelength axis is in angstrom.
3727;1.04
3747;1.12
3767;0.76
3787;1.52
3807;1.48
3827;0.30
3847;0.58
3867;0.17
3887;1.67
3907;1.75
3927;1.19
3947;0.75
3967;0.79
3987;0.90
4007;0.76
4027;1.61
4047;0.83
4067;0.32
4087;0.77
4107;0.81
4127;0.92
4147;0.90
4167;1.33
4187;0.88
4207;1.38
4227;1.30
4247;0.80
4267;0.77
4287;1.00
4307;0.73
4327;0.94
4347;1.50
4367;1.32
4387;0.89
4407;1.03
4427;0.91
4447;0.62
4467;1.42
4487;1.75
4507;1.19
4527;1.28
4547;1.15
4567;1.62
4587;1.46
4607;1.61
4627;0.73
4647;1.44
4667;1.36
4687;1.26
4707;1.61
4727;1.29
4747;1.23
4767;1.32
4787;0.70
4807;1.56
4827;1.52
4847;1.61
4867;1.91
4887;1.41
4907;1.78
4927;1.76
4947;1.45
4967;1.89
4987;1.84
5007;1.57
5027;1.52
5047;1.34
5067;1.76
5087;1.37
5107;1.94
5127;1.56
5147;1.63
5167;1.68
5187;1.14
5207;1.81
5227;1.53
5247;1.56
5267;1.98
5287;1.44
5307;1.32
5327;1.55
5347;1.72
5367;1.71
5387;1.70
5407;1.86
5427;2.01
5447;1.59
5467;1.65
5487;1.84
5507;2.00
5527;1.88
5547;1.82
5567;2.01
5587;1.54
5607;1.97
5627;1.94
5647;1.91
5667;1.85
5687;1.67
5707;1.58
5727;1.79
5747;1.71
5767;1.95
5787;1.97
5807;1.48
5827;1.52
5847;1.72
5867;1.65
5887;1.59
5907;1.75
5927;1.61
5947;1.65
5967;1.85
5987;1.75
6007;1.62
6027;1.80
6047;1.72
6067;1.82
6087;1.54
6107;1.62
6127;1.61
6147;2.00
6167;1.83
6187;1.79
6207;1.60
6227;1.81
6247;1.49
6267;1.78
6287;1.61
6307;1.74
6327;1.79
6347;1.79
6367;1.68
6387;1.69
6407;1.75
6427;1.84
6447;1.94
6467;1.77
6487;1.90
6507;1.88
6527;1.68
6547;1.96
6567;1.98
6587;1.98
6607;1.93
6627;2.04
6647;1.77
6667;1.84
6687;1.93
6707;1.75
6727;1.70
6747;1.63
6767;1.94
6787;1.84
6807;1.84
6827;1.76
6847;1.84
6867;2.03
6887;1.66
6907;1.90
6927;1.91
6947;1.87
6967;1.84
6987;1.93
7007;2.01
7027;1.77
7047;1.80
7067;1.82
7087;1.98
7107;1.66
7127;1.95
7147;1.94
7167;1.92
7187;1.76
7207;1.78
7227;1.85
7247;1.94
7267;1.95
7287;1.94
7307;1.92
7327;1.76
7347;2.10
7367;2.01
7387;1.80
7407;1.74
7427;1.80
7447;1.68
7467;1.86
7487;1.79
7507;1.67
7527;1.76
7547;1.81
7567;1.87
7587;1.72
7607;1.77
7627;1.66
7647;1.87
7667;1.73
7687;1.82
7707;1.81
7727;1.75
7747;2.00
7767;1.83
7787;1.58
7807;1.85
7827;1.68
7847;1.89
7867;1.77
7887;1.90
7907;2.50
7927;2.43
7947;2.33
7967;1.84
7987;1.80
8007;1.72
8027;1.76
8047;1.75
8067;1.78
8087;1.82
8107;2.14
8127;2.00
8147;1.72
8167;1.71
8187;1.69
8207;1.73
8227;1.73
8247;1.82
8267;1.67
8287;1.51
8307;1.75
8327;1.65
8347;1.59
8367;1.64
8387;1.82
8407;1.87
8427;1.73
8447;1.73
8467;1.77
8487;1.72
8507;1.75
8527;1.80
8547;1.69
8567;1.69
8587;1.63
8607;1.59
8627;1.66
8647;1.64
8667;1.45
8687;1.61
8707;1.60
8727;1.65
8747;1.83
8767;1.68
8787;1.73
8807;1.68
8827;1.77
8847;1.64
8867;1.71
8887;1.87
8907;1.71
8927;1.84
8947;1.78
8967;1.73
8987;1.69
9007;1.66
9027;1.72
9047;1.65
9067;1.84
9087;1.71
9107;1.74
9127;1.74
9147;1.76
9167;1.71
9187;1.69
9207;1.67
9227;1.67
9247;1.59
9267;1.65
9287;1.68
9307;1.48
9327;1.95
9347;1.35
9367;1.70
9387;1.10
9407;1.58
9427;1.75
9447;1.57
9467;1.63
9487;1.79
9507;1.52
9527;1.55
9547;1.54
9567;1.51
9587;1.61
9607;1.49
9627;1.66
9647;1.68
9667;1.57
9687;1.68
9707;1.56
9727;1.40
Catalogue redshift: 0.21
